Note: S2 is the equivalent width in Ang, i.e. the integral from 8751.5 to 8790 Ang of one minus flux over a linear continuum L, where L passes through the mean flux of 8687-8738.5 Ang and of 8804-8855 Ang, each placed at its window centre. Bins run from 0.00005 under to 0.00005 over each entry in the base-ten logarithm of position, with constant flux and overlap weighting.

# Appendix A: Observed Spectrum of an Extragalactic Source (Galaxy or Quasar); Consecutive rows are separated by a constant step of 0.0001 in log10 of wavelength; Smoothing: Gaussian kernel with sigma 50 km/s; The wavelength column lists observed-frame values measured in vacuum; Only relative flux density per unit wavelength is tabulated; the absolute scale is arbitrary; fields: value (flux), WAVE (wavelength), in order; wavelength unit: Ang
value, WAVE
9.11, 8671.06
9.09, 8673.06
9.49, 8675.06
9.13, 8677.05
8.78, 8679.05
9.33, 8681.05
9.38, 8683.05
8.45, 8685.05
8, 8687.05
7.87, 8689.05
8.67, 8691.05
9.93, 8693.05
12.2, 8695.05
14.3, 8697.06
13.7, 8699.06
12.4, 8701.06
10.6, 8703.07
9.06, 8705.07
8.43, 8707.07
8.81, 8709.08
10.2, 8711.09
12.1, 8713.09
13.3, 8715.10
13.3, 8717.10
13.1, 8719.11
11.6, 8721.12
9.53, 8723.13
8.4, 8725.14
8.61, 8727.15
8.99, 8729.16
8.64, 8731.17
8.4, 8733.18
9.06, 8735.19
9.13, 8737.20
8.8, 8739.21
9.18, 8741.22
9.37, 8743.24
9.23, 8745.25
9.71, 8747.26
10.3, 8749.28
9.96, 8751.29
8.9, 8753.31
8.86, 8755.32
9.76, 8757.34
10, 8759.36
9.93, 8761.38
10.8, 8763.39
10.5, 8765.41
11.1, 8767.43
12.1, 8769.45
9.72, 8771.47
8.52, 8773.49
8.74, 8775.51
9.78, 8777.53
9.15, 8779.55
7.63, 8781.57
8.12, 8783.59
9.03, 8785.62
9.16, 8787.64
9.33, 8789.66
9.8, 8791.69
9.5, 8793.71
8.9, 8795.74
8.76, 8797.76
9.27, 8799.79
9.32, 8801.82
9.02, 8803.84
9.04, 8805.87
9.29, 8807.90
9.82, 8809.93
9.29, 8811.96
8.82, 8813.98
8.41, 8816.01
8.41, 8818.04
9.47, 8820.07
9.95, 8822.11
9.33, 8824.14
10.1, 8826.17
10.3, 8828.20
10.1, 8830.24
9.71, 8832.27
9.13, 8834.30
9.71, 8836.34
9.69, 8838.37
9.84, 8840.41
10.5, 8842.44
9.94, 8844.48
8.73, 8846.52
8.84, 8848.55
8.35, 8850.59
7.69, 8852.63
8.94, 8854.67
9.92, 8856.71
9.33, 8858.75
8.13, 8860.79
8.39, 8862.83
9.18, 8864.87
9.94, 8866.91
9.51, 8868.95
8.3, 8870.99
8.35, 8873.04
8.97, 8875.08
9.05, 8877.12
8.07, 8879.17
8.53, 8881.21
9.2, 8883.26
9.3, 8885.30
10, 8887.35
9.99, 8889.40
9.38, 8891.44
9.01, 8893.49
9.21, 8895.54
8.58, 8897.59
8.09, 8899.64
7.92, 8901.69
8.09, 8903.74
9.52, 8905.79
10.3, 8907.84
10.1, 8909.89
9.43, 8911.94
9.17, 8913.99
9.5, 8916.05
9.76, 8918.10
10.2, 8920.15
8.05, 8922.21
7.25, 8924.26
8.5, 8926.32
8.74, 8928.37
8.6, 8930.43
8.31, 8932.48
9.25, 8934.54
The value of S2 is 1.2 Ang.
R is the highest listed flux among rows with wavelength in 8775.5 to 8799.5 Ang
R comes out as 9.8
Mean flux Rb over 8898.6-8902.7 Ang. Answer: 8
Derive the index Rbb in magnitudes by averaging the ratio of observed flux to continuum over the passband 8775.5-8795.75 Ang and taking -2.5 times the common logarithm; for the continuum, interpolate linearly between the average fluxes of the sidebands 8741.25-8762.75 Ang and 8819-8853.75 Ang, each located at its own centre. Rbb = 0.06 mag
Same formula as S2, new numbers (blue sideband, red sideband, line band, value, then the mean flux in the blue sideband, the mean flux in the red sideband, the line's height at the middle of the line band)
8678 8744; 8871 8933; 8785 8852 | 0.6 Ang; 10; 8.97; 9.44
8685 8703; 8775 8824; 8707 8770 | 0.1 Ang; 10.7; 9.09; 10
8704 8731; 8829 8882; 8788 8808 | 0.9 Ang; 10.4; 9.12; 9.64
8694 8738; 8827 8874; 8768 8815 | 2.9 Ang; 10.6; 9.24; 9.85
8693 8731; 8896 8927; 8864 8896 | 0.6 Ang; 10.9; 8.97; 9.28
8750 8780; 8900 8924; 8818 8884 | 1.8 Ang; 9.87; 9.18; 9.47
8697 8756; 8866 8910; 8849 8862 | 0.7 Ang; 10.1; 9.04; 9.26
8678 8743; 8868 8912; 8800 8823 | 0.8 Ang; 10.1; 9.03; 9.48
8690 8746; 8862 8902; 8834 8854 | 0.1 Ang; 10.3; 8.97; 9.28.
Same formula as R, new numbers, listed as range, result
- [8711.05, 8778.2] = 13.3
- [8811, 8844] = 10.5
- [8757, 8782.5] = 12.1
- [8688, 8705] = 14.3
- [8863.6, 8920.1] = 10.3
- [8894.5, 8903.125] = 9.21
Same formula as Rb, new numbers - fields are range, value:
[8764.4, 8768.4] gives 10.8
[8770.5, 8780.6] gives 9.18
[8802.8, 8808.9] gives 9.12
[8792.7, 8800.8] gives 9.11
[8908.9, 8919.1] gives 9.59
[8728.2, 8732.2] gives 8.81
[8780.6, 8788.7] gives 8.5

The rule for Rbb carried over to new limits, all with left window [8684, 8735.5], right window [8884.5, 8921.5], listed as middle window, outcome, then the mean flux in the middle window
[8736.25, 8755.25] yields 0.08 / 9.37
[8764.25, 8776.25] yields -0.02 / 10.1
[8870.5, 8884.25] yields 0.09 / 8.65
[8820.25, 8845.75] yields -0.02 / 9.83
